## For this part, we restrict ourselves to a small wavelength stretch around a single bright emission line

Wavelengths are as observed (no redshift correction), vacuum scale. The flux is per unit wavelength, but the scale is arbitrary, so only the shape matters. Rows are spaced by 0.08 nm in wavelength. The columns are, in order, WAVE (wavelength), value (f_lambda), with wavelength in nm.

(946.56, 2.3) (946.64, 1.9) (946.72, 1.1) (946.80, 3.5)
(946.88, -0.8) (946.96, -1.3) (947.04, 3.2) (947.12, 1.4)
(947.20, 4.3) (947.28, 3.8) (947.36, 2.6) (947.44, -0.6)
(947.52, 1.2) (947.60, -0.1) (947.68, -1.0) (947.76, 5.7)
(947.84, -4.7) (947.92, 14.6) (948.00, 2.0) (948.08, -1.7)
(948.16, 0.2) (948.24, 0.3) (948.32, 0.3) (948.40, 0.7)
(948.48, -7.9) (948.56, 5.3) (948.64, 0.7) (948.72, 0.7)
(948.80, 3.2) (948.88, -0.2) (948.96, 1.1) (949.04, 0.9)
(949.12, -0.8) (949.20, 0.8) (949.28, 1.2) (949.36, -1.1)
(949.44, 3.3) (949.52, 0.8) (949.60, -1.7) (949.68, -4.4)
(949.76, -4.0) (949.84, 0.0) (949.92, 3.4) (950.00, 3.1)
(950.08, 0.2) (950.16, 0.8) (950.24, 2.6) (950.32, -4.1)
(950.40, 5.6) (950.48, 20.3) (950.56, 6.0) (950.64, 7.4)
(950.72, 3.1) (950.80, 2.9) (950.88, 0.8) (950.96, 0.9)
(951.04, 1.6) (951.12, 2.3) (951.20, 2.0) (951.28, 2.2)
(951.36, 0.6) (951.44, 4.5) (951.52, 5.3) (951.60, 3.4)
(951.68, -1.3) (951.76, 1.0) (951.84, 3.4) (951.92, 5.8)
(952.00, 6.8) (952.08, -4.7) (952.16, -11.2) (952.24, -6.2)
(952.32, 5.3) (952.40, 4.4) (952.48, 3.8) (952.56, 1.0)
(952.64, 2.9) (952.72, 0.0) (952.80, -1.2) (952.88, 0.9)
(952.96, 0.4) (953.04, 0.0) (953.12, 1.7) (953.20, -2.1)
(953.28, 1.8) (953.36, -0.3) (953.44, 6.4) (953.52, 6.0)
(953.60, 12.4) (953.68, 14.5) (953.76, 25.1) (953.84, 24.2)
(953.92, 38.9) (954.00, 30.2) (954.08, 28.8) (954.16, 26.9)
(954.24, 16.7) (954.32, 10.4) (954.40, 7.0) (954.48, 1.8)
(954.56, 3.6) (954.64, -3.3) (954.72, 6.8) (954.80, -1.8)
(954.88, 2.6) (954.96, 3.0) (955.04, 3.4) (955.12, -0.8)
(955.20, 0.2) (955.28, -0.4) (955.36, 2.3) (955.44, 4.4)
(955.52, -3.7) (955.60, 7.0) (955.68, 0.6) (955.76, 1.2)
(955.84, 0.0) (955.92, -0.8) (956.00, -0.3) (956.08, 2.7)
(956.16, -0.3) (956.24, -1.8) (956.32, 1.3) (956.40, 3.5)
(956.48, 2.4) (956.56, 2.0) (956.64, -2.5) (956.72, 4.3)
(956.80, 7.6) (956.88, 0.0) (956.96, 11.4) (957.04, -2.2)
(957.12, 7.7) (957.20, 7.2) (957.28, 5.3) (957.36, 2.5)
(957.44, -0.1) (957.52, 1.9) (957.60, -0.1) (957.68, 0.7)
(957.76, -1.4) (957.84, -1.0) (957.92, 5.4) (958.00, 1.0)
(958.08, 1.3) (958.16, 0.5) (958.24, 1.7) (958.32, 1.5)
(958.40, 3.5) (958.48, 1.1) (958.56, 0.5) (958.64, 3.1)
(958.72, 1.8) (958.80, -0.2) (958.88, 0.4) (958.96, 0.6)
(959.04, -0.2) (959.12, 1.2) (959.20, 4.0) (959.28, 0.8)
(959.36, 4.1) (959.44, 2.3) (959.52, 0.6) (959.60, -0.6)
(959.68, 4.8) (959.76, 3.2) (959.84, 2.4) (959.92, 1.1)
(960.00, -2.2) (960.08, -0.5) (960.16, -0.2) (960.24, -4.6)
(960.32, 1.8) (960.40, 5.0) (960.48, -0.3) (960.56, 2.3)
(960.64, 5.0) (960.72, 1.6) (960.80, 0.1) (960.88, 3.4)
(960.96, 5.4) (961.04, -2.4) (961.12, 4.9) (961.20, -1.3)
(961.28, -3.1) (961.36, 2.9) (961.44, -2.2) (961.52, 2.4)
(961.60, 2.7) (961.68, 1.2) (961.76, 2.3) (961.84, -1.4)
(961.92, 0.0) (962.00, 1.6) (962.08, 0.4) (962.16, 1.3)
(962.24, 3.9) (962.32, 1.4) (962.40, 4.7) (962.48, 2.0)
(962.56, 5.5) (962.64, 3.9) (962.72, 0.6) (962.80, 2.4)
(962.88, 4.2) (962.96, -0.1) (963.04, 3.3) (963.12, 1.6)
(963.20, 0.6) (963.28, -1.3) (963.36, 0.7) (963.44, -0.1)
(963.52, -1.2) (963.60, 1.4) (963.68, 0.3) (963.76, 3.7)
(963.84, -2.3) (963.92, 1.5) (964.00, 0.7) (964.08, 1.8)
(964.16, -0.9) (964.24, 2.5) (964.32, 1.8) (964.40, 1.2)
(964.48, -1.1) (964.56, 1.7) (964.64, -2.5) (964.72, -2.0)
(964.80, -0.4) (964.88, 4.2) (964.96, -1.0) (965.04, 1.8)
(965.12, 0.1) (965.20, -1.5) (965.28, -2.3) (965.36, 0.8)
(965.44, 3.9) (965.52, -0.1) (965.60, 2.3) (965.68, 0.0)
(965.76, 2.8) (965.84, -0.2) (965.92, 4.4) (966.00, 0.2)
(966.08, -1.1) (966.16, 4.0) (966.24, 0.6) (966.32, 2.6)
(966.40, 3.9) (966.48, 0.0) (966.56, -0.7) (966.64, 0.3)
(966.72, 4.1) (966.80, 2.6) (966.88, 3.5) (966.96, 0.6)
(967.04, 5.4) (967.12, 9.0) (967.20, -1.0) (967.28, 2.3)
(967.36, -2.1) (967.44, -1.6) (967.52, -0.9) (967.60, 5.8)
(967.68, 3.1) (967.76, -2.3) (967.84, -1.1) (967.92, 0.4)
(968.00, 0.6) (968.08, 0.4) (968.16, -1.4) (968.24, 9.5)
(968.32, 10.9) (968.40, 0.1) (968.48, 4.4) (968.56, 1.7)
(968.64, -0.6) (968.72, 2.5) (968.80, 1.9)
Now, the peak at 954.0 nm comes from H-alpha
